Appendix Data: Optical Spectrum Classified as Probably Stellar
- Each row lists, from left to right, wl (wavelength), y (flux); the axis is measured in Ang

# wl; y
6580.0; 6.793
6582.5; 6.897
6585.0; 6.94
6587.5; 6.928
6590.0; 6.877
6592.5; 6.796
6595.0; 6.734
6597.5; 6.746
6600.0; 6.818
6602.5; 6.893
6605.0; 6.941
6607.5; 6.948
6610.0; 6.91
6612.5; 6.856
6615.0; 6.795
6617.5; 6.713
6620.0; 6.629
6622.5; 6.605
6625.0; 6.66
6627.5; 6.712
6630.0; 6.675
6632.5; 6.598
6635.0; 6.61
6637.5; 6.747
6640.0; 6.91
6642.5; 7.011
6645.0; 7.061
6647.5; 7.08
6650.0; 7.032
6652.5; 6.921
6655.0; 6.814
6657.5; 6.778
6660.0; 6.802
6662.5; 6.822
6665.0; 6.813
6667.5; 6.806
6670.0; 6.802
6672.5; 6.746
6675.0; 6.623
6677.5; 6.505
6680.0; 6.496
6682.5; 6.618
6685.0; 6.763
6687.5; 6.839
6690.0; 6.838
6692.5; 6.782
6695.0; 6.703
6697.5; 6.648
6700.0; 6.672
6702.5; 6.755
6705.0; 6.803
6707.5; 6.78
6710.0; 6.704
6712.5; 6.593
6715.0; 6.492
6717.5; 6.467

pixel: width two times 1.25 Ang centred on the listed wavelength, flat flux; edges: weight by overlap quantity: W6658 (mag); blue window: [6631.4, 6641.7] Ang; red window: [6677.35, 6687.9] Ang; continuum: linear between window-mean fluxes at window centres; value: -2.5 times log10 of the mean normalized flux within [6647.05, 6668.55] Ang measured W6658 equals -0.03 mag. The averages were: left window 6.73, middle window 6.87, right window 6.64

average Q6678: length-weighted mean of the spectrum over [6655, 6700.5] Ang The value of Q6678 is 6.73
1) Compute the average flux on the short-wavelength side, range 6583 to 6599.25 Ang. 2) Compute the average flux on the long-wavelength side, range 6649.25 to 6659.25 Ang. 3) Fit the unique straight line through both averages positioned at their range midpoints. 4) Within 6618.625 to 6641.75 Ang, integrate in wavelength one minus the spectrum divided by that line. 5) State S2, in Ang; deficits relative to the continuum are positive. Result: 0.6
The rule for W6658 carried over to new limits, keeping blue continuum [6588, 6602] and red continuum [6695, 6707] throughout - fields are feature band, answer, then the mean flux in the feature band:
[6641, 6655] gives -0.037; 7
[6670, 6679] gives 0.016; 6.65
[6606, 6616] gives -0.014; 6.88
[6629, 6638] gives 0.020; 6.65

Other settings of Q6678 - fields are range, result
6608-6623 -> 6.77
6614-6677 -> 6.79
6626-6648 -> 6.81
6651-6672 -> 6.82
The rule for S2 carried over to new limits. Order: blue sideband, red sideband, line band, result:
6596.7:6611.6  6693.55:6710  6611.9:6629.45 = 0.38 Ang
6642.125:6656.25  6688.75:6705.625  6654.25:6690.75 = 0.70 Ang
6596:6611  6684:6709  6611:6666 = 0.22 Ang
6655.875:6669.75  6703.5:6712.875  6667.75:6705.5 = 0.33 Ang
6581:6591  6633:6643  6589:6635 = 0.54 Ang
